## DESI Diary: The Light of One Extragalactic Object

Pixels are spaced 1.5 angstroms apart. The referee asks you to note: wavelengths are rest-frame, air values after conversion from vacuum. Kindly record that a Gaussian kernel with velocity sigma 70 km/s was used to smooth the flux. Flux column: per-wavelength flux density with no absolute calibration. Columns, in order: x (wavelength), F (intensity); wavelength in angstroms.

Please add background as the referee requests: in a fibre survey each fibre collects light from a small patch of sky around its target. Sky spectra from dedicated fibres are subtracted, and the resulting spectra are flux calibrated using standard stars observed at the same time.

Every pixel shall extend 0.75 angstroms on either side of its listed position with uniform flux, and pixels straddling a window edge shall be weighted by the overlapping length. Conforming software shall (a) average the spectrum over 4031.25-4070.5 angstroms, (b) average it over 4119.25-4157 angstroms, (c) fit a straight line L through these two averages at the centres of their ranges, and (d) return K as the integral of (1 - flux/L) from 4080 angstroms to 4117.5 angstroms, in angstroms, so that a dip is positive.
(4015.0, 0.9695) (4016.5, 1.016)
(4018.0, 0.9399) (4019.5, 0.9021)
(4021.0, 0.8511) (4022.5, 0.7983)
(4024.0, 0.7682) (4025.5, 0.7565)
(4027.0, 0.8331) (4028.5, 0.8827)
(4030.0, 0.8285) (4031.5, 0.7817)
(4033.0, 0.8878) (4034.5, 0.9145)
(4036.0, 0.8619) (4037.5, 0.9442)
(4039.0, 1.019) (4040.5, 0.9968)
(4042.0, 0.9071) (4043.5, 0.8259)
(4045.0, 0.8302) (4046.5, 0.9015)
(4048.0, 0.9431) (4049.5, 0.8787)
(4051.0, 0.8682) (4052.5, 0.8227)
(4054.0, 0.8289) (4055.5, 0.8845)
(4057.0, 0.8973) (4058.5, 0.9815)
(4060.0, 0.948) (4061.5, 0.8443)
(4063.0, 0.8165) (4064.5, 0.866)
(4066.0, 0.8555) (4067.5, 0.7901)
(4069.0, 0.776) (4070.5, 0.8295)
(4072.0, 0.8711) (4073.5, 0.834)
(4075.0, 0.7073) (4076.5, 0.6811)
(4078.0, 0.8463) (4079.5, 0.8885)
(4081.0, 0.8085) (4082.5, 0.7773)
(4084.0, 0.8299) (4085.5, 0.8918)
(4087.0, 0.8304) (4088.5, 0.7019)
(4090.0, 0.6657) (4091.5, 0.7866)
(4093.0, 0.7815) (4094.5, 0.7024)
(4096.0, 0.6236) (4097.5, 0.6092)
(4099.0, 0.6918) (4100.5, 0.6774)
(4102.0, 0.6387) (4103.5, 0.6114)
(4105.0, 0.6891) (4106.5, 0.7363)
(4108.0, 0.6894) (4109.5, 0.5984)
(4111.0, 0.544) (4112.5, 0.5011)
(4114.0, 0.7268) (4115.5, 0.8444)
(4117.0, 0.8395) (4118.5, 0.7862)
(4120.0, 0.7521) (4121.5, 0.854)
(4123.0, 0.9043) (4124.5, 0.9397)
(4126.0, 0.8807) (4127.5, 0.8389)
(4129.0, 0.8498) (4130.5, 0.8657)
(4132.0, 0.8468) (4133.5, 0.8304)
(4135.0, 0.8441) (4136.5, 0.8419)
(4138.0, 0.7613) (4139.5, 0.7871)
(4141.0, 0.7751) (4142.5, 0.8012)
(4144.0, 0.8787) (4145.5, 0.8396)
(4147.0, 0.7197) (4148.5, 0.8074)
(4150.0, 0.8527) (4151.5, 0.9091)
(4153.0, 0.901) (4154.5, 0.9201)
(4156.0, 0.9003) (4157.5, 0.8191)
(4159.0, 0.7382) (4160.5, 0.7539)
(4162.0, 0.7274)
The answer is 6.5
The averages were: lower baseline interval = 0.88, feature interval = 0.712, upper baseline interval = 0.844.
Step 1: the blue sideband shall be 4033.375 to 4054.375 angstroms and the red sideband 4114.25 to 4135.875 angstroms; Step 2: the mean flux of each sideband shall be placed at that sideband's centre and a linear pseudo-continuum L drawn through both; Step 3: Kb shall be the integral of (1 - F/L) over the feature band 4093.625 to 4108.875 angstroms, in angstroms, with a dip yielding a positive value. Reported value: 3.4 angstroms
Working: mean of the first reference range 0.897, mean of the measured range 0.667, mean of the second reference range 0.845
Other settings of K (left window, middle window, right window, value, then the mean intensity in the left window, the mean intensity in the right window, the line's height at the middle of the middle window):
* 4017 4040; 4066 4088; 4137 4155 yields 1.02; 0.868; 0.828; 0.851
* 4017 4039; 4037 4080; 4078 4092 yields -1.82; 0.861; 0.801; 0.829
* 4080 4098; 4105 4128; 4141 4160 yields 0.96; 0.755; 0.837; 0.791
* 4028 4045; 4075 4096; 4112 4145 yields 1.91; 0.893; 0.818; 0.853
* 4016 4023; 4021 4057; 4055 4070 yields 0.66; 0.901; 0.865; 0.885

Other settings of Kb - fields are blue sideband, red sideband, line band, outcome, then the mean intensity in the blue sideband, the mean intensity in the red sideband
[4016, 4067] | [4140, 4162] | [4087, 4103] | 3.0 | 0.878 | 0.826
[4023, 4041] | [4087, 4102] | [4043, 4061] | -1.6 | 0.87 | 0.697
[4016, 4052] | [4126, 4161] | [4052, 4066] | -0.1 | 0.879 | 0.831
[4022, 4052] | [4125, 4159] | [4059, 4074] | 0.3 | 0.872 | 0.838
